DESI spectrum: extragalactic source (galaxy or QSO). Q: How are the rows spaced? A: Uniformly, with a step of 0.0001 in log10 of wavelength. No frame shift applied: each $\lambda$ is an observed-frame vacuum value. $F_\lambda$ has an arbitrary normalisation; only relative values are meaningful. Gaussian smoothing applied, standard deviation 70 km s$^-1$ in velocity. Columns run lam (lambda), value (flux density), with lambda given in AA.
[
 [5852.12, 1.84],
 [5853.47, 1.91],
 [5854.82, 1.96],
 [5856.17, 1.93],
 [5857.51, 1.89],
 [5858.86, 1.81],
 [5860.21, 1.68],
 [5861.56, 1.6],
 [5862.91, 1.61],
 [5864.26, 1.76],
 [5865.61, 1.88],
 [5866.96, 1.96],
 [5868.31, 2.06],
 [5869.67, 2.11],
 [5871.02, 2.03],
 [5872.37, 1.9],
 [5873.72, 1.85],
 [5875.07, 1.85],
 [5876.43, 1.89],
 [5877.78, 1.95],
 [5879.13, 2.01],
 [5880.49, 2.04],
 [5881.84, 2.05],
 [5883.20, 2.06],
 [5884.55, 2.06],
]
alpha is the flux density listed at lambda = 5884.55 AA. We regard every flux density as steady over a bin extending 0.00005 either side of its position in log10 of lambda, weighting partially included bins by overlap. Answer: 2.06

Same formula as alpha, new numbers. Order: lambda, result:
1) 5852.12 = 1.84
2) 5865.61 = 1.88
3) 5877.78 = 1.95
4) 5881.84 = 2.05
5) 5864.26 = 1.76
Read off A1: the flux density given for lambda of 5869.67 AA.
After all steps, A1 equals 2.11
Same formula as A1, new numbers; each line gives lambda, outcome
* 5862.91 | 1.61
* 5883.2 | 2.06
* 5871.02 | 2.03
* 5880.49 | 2.04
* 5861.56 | 1.6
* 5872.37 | 1.9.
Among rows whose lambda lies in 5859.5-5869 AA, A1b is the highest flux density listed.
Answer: 2.06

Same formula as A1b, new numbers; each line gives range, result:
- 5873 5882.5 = 2.05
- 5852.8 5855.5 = 1.96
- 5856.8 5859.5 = 1.89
